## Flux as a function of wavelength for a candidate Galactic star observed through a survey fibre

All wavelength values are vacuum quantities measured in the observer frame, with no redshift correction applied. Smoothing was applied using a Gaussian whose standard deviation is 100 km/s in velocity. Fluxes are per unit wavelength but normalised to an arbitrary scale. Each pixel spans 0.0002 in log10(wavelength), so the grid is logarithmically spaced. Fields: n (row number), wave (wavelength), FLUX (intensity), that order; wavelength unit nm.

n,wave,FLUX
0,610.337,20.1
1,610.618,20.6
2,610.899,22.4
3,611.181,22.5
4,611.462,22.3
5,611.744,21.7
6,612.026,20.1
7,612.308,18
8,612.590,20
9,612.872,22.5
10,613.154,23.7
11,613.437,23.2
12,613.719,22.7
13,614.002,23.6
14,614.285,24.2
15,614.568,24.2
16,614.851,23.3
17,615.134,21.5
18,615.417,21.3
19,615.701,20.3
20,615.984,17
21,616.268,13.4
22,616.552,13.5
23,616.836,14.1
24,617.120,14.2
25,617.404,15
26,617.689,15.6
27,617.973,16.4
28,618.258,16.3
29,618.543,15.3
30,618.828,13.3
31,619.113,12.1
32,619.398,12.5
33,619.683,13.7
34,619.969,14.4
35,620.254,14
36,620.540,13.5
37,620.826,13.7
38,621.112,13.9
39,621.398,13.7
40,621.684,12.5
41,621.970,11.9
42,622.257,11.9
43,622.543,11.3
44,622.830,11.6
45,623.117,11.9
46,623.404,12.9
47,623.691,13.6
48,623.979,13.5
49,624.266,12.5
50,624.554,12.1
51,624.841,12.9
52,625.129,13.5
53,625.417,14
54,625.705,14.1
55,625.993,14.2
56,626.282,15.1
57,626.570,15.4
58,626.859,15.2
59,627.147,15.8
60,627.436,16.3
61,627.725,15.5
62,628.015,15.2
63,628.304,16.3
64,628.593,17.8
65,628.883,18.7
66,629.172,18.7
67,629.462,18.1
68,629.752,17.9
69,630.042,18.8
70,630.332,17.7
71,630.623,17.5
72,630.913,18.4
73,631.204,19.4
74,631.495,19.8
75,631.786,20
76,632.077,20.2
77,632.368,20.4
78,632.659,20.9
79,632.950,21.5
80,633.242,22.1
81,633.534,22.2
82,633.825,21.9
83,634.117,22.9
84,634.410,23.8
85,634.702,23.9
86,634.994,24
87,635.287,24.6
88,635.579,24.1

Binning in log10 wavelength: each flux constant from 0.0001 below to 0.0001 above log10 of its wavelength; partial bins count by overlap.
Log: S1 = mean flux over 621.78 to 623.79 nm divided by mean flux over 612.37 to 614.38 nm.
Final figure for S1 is 0.5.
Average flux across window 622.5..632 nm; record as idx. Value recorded 15.7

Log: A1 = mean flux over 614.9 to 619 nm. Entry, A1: 16.4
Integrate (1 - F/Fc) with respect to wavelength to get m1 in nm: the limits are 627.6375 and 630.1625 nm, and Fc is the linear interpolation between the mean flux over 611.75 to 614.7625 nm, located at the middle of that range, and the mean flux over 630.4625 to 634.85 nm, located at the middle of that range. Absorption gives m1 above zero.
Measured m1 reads 0.45 nm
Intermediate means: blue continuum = 22.2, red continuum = 21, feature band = 17.5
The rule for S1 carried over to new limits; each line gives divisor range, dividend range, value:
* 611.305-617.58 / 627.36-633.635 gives 0.94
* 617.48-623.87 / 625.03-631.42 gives 1.23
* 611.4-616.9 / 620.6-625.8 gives 0.62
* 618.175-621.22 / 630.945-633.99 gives 1.50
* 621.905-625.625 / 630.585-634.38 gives 1.64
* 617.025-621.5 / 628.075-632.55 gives 1.31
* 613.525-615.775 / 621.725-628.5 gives 0.61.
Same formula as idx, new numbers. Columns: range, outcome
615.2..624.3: 14.2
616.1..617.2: 13.8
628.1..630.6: 17.9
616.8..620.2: 14.4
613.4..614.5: 23.5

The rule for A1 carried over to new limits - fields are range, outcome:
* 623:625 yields 12.8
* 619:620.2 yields 13.3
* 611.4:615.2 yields 22.2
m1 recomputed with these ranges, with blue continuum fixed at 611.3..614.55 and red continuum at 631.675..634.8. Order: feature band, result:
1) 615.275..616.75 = 0.34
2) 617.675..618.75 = 0.30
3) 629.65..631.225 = 0.26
